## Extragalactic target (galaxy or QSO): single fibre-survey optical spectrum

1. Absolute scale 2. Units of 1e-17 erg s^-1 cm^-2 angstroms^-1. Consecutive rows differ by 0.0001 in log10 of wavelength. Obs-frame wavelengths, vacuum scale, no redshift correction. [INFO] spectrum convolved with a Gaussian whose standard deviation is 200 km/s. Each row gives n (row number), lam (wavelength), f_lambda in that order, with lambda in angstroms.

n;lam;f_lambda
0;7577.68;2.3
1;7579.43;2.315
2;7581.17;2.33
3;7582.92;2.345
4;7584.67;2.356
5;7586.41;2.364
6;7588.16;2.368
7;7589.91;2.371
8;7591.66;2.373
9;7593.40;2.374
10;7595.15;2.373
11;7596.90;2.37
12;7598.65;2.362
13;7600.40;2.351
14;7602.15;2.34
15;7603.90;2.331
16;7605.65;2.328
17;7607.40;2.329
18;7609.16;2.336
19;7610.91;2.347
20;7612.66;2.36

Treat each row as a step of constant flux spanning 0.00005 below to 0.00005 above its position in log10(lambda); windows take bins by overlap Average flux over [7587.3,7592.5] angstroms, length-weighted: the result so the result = 2.37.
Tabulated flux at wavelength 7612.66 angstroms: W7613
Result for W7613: 2.36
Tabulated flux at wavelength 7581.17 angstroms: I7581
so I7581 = 2.33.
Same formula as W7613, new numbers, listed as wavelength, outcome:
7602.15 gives 2.34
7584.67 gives 2.356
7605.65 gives 2.328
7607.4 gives 2.329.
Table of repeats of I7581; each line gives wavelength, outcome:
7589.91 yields 2.371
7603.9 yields 2.331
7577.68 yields 2.3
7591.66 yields 2.373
